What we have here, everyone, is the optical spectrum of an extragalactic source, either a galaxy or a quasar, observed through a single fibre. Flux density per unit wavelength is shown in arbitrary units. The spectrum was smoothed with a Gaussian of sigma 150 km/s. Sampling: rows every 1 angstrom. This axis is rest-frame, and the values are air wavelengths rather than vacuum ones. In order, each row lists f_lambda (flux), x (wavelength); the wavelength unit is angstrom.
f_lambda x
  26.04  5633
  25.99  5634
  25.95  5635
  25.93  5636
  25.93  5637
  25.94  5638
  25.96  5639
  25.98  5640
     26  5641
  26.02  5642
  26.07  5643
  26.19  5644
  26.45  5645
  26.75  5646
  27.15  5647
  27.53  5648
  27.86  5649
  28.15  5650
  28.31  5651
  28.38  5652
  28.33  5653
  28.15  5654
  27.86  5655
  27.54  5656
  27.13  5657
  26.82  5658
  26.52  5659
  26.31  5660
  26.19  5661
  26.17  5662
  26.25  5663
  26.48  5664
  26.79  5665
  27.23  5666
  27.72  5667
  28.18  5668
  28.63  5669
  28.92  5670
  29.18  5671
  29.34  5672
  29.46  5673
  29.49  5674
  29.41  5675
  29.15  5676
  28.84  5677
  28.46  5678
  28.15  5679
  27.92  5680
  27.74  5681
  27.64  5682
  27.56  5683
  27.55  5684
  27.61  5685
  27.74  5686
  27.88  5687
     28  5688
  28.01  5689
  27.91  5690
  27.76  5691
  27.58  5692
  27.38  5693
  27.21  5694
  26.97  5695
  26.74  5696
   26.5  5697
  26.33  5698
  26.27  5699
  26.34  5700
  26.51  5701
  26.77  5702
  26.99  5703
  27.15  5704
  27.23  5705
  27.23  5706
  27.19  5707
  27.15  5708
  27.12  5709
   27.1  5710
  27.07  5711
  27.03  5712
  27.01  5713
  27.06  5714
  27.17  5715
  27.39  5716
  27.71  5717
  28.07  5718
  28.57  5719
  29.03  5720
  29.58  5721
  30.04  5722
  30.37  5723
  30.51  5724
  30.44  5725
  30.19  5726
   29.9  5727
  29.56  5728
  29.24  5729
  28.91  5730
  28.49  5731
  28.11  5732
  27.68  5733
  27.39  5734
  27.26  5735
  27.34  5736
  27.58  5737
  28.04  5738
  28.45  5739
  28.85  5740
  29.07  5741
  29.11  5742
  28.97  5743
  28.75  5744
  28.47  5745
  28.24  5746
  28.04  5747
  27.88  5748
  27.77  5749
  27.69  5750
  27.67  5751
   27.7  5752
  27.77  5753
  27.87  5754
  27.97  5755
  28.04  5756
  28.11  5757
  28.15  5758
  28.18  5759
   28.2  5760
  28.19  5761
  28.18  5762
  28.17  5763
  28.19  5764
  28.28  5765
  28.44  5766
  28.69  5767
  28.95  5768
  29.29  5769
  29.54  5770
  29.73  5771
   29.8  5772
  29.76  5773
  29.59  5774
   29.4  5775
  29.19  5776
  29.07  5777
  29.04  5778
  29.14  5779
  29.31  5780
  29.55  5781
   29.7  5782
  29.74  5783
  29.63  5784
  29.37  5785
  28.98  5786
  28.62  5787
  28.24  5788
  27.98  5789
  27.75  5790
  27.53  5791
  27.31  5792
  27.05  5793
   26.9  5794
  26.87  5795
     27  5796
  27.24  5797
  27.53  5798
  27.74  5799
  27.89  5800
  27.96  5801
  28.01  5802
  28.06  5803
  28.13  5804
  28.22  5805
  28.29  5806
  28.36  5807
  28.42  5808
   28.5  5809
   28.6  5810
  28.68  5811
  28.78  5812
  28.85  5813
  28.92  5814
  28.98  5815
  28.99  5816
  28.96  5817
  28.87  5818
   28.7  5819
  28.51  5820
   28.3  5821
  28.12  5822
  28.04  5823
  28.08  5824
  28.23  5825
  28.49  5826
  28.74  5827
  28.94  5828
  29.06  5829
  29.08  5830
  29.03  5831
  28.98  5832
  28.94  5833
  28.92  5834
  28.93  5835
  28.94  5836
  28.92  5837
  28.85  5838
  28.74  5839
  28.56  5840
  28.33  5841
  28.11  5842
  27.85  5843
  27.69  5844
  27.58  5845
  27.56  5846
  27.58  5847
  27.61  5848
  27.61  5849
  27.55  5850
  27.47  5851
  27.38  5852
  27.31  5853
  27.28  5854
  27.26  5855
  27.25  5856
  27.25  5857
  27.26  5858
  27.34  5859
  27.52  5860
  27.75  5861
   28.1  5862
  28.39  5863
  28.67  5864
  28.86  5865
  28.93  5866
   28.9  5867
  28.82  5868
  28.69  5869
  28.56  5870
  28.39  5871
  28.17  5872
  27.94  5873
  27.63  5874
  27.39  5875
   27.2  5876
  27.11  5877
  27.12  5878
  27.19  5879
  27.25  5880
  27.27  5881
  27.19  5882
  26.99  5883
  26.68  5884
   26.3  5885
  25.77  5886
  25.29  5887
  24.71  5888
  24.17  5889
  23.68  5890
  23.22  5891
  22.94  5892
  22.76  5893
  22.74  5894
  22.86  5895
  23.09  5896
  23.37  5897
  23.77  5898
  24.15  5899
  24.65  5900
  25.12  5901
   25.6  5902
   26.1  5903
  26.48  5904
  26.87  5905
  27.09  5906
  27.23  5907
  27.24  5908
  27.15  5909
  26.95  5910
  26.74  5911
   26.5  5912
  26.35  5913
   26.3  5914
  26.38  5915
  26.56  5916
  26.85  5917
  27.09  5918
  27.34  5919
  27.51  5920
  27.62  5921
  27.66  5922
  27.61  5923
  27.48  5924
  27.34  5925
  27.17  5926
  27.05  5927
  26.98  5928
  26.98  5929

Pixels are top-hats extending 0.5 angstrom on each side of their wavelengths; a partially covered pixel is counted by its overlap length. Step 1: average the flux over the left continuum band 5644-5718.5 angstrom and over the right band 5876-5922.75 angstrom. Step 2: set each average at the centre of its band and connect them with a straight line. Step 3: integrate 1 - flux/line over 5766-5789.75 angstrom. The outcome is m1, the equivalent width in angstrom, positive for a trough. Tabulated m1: -2.1 angstrom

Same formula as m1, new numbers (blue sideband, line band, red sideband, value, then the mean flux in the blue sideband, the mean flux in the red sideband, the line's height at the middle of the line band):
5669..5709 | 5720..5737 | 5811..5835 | -0.61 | 27.7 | 28.7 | 28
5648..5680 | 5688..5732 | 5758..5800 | 0.45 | 27.9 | 28.5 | 28.2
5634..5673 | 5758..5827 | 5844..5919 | -4.34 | 27.1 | 26.6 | 26.8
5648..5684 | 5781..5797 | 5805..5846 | 0.13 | 27.9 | 28.6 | 28.4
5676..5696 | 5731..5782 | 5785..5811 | -1.11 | 27.8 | 27.9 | 27.9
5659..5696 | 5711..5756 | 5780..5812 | -0.61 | 27.8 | 28.2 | 28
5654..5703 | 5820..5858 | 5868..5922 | -2.33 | 27.6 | 26.2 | 26.5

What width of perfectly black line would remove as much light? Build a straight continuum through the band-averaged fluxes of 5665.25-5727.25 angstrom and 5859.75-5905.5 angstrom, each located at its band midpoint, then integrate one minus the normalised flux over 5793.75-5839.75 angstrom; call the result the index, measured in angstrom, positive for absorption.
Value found -2.6 angstrom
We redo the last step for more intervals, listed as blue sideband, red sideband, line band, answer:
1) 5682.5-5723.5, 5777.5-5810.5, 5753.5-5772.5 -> -0.4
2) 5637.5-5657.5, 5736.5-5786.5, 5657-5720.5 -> 0.3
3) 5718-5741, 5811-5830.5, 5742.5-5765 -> 0.6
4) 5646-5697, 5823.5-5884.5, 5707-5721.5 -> 0.1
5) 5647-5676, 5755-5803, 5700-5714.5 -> 0.5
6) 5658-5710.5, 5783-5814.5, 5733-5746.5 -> -0.2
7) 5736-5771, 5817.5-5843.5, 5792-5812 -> 0.4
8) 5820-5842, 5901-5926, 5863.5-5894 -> 1.0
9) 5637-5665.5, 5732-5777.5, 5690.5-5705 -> 0.4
